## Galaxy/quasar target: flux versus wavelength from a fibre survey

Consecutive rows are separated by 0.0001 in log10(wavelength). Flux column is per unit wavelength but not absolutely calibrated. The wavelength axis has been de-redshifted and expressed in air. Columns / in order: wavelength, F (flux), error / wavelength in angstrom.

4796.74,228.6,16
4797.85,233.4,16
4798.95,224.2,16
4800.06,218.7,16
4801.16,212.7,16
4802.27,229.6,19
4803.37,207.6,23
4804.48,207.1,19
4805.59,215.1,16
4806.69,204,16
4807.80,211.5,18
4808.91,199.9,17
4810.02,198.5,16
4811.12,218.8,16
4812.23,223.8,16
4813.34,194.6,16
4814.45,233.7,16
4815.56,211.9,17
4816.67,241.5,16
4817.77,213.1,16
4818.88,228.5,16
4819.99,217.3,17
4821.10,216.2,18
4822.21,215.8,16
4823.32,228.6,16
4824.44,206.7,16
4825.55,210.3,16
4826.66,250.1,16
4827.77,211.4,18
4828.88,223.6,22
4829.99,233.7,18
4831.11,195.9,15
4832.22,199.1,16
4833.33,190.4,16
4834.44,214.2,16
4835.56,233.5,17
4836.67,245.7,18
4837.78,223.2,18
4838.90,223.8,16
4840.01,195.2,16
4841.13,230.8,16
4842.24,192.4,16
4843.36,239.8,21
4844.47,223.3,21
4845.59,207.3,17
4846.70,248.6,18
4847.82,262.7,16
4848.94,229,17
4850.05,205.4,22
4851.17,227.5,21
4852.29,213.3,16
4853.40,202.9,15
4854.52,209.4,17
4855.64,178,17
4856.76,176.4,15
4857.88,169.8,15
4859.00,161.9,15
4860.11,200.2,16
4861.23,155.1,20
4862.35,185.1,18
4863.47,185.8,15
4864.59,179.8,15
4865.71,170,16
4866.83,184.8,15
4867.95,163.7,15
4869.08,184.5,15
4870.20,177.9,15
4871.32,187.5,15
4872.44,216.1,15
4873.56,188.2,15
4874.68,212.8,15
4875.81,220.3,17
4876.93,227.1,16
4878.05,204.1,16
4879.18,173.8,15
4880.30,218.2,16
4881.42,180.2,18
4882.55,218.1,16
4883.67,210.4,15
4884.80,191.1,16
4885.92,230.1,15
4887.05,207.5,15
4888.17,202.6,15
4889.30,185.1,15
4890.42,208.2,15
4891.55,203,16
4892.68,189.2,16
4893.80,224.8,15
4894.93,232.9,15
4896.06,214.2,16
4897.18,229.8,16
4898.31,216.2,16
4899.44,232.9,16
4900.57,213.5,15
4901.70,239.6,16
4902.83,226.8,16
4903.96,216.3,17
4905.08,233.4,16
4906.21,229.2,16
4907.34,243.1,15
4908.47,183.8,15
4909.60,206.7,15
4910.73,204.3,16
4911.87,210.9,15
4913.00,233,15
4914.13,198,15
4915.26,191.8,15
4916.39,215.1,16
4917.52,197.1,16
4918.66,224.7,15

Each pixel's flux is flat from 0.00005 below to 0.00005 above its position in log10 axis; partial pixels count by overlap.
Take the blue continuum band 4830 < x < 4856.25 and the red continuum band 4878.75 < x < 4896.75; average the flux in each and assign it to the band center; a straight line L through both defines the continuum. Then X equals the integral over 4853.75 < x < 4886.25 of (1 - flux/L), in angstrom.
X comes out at 2.91 angstrom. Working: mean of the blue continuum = 217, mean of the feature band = 192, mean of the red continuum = 206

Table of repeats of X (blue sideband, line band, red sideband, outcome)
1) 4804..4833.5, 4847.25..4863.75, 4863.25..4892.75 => 0.5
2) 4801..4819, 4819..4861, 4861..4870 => -4.2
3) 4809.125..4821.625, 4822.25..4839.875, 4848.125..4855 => -0.1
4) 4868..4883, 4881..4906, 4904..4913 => -0.6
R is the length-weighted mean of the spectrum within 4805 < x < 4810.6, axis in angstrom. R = 206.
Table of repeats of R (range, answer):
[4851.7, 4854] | 209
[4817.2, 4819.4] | 222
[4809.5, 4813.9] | 209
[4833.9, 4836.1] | 223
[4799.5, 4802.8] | 220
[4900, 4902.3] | 226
